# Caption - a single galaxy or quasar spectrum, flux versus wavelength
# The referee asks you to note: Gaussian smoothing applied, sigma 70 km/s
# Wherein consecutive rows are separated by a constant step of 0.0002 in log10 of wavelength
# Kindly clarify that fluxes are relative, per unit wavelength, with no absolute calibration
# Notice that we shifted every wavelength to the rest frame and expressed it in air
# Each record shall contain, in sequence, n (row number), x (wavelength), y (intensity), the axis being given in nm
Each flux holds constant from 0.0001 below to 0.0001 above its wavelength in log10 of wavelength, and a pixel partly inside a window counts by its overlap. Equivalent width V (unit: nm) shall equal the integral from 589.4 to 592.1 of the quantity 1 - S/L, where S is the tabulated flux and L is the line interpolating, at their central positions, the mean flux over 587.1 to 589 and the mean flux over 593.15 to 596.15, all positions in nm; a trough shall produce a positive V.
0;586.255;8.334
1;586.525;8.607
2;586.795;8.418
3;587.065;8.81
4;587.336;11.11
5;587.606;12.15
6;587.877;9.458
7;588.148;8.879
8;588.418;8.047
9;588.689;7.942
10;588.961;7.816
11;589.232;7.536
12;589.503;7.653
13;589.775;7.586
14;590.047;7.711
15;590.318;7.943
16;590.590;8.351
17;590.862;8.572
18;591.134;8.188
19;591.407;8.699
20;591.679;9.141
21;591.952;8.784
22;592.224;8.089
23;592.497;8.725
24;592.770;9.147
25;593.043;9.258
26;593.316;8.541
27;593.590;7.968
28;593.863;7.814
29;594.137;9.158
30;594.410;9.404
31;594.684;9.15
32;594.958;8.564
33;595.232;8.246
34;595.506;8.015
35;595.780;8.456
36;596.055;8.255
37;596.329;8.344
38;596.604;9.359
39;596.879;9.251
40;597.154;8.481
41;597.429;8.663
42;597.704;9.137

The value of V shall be 0.23 nm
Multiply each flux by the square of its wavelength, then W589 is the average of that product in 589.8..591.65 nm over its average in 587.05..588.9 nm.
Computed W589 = 0.88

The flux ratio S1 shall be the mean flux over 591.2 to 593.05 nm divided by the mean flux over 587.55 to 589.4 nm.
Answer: 1.01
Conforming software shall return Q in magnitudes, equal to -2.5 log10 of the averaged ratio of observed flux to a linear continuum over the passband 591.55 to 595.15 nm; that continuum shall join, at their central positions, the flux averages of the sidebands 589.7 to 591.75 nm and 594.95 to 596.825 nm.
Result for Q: -0.046 mag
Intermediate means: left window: 8.27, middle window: 8.74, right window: 8.49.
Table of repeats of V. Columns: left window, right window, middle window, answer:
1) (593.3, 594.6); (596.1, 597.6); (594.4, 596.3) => 0.039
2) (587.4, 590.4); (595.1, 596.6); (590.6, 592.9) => -0.056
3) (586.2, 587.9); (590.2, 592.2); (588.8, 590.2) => 0.202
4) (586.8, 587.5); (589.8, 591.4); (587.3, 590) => 0.122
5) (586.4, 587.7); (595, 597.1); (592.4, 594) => 0.066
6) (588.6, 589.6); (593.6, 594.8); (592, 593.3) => -0.048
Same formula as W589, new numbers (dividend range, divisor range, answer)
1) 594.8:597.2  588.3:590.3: 1.13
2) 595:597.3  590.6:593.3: 1.00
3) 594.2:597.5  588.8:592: 1.09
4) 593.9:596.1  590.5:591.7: 1.02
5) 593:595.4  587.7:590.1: 1.08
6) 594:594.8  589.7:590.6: 1.19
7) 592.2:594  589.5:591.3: 1.07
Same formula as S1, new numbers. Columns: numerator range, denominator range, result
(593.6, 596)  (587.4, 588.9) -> 0.92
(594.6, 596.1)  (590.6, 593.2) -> 0.97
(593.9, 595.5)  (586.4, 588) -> 0.90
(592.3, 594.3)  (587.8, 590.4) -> 1.08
